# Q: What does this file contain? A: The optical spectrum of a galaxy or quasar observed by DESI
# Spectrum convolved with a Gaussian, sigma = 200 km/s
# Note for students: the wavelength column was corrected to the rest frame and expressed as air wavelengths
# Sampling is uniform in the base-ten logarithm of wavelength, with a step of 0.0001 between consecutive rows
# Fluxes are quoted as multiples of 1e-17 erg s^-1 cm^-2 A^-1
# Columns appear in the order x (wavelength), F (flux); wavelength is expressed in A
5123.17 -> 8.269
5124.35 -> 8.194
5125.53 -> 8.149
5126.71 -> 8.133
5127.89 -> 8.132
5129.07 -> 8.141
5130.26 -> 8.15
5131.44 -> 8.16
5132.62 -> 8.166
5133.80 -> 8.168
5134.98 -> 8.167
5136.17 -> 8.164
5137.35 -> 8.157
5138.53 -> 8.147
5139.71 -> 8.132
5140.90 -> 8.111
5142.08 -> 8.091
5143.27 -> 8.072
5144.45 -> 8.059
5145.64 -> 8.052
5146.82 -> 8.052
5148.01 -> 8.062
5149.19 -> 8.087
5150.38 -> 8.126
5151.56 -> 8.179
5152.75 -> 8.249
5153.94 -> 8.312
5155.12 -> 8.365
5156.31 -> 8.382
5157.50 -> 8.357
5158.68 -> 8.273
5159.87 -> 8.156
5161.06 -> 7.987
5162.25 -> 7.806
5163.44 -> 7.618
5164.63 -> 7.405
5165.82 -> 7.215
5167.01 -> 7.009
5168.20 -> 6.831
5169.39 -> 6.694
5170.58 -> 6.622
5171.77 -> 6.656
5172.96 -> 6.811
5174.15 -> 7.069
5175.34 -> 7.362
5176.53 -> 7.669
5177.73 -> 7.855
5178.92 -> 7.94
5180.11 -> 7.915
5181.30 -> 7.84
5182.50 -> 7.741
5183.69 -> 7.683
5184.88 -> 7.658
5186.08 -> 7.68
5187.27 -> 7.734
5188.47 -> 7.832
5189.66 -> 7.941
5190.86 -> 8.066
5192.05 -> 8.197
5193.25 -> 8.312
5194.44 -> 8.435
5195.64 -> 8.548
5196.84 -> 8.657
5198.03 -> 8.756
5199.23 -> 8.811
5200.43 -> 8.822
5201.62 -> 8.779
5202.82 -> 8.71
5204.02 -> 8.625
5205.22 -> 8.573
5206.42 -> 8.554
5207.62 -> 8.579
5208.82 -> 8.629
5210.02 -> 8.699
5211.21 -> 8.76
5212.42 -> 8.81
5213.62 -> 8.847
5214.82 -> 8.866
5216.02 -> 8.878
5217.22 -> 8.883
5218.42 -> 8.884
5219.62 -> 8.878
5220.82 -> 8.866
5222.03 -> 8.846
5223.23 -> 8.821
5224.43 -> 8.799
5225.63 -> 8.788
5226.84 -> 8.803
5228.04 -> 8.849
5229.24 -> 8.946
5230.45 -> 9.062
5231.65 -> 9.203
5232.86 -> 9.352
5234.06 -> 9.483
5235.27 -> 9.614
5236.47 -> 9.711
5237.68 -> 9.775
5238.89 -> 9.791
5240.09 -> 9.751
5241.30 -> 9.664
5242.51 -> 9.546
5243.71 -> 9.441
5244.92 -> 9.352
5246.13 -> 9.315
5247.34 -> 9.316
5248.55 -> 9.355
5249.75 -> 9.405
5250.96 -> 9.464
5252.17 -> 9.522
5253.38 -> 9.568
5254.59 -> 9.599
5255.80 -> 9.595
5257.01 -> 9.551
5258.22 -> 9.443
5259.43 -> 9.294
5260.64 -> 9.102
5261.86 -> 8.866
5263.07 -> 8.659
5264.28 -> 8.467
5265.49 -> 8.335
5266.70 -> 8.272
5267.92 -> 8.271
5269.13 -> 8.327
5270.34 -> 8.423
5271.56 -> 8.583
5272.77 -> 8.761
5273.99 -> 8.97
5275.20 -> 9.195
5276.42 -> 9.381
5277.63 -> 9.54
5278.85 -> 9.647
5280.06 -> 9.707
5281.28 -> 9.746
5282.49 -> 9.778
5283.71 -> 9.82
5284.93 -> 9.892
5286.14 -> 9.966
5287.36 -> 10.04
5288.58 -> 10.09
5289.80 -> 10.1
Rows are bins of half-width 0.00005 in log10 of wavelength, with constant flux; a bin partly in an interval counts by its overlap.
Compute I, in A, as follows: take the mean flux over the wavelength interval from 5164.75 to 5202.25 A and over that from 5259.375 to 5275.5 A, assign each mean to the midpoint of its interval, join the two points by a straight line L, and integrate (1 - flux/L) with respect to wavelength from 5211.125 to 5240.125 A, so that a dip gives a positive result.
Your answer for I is -3.1 A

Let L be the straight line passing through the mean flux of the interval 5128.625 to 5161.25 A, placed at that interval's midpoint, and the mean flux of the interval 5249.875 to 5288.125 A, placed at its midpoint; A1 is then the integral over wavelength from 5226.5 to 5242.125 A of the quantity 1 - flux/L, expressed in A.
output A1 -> -0.8 A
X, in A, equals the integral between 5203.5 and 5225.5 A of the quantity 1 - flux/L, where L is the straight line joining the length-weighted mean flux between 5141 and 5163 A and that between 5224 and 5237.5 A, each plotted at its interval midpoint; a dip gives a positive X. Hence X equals 0.5 A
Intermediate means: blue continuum 8.14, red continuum 9.17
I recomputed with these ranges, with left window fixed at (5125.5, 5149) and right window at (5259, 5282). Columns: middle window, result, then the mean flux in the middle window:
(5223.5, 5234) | -0.39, 9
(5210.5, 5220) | -0.28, 8.85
